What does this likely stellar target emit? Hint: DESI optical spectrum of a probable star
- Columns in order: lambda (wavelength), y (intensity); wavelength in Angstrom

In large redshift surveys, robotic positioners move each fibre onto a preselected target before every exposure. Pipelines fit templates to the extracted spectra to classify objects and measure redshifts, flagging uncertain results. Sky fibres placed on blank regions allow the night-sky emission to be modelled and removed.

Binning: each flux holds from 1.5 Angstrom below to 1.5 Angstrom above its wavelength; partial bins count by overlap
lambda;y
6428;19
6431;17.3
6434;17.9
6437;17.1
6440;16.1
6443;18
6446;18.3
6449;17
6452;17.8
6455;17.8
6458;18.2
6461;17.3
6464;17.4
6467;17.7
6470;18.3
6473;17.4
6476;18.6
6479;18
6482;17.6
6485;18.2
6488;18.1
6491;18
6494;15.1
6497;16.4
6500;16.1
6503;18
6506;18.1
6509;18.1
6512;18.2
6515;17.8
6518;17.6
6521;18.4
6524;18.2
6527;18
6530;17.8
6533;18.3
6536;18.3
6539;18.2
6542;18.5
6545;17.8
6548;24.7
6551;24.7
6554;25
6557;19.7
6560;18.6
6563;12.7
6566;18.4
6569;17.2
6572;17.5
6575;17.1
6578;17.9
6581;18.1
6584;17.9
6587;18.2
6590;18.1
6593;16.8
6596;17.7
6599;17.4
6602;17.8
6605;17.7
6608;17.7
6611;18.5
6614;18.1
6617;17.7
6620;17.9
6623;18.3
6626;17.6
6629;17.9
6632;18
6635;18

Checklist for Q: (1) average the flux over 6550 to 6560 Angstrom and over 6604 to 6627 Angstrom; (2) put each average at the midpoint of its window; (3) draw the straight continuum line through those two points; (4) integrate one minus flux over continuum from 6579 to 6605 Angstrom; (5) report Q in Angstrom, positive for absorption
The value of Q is 2.5 Angstrom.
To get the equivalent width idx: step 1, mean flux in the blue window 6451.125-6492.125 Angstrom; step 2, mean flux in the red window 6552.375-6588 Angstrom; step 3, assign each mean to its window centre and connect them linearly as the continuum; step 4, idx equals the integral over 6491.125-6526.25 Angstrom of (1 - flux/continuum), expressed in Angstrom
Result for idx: 1.0 Angstrom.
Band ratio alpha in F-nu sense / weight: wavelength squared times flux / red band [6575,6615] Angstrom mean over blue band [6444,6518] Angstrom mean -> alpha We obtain 1.04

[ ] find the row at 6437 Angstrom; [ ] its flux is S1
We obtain 17.1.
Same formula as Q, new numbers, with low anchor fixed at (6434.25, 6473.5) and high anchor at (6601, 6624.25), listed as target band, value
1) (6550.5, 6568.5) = -1.6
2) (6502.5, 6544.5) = -0.8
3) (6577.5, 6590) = -0.1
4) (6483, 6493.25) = -0.1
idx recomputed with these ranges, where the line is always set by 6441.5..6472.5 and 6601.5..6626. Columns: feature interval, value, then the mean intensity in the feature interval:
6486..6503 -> 0.9 Angstrom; 16.9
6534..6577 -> -3.0 Angstrom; 19.1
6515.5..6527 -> -0.1 Angstrom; 18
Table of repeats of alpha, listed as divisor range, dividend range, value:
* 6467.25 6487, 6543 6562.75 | 1.20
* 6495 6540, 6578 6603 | 1.02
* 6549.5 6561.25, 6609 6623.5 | 0.83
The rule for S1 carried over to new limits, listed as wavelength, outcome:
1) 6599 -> 17.4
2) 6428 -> 19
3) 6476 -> 18.6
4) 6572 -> 17.5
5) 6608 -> 17.7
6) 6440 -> 16.1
